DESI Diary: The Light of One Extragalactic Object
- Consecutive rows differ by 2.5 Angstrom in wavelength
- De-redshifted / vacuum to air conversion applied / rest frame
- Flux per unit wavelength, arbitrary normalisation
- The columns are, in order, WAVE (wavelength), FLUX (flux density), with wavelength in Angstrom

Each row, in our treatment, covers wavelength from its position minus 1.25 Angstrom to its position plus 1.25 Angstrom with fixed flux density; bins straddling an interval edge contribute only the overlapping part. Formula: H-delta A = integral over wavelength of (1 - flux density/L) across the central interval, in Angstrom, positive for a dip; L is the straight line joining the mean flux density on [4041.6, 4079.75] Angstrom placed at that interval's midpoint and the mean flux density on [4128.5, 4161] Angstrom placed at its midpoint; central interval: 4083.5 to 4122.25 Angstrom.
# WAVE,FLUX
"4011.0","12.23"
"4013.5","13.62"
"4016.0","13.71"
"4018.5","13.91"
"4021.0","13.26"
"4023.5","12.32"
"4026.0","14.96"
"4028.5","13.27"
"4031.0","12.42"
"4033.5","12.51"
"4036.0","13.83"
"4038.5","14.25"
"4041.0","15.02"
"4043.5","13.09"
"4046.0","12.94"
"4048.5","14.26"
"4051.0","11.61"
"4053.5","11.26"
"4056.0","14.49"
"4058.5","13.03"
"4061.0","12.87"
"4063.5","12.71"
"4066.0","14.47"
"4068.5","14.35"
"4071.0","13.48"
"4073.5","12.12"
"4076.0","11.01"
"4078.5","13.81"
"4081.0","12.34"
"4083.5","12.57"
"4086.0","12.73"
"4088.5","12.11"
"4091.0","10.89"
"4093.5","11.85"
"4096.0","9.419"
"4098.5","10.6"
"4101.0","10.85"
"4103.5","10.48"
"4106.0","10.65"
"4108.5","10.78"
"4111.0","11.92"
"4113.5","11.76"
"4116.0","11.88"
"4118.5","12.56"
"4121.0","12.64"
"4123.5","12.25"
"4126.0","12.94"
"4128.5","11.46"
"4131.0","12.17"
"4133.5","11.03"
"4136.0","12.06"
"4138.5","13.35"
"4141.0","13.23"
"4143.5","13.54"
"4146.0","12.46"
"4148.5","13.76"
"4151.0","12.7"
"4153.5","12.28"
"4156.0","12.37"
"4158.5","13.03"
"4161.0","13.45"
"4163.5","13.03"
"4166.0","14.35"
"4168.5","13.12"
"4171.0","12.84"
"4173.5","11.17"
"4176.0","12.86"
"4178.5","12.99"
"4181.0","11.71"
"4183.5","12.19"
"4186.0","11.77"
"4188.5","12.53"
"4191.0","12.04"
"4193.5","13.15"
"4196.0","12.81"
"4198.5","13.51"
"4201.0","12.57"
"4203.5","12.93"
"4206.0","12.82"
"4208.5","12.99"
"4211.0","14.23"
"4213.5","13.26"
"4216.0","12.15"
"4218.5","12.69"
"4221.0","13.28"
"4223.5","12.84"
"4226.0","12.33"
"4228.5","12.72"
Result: 4.3 Angstrom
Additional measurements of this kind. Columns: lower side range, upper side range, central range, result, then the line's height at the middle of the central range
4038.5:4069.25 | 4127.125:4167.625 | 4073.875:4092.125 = 1.3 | 13.2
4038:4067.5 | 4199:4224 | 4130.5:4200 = 2.1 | 13.1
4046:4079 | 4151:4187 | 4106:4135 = 2.1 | 12.8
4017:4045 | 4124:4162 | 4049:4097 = 2.5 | 13.2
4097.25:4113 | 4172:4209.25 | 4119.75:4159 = -3.4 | 11.6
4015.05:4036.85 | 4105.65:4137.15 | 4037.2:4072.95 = -1.4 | 12.9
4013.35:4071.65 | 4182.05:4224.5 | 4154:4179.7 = 0.1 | 12.9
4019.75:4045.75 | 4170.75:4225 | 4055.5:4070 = -0.3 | 13.3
